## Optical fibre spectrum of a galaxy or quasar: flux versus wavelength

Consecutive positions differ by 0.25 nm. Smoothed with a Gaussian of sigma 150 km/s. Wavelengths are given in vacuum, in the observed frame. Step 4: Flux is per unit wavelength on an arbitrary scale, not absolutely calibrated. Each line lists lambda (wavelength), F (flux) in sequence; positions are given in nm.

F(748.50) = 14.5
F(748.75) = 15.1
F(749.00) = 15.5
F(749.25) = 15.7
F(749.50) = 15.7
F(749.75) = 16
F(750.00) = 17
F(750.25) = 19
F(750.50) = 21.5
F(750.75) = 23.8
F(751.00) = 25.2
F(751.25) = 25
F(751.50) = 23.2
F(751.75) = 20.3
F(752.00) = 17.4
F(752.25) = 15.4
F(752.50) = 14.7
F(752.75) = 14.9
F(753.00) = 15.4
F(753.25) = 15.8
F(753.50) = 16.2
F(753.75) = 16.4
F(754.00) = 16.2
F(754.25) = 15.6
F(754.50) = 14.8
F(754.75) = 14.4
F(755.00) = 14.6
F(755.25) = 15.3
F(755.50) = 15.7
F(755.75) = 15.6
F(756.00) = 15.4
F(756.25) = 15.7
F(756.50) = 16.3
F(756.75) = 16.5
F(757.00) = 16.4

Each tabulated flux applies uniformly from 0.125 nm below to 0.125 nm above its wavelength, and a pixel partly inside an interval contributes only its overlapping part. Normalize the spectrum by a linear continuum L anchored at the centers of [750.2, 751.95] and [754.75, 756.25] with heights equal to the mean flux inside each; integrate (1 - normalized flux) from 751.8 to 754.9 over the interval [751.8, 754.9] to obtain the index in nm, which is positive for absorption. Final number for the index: 0.50 nm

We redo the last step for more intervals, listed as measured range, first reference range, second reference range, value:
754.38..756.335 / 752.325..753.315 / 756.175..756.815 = 0.08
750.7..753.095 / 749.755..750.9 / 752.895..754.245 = -0.17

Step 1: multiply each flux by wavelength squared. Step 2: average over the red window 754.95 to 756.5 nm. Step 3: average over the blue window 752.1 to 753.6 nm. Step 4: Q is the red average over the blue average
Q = 1.0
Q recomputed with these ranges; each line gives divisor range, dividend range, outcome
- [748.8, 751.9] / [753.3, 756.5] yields 0.80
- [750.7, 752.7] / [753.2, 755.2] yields 0.77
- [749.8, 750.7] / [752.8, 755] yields 0.81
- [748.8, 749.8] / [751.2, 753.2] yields 1.15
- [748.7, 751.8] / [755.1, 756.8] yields 0.82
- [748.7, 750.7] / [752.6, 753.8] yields 0.92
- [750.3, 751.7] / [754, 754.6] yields 0.67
